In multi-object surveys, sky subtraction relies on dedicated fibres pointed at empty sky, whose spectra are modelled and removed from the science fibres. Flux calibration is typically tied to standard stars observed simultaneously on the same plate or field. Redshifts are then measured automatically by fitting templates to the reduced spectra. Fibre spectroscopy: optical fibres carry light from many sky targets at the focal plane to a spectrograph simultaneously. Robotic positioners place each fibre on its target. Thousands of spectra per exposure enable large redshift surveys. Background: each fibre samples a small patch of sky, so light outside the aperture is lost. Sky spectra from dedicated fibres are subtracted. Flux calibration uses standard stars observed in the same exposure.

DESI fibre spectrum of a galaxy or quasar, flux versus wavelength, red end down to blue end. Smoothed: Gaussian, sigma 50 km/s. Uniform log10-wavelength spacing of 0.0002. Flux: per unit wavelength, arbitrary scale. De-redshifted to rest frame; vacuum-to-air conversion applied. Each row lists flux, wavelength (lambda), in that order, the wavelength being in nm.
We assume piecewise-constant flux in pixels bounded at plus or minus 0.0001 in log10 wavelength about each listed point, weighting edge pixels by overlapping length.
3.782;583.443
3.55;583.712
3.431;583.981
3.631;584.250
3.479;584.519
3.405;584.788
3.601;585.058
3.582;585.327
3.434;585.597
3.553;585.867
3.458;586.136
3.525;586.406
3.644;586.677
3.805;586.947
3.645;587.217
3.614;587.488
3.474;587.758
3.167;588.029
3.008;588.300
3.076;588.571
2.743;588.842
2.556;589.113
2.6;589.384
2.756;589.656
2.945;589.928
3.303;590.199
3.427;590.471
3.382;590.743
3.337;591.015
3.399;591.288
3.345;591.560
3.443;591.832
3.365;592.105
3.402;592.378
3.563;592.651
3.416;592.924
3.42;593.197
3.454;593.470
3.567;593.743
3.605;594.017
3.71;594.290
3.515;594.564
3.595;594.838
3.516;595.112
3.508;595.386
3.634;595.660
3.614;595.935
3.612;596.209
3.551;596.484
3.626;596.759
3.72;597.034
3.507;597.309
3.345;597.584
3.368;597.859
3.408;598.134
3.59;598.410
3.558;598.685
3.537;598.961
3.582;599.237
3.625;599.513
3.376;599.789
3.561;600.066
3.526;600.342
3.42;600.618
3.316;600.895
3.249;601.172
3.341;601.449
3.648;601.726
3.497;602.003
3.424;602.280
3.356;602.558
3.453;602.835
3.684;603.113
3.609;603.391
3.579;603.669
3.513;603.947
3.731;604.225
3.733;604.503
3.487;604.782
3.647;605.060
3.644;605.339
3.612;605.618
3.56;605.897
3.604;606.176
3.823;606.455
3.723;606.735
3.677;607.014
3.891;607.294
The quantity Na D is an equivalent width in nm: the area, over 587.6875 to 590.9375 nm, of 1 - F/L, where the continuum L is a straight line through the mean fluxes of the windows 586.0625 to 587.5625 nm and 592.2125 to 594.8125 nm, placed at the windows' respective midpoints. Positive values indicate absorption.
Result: 0.498 nm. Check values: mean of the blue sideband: 3.62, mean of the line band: 3.03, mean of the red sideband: 3.52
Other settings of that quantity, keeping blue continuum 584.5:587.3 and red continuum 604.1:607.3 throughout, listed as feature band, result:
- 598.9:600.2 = 0.035 nm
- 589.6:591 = 0.149 nm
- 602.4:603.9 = 0.050 nm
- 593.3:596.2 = 0.029 nm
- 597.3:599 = 0.075 nm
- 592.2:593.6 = 0.058 nm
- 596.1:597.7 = 0.025 nm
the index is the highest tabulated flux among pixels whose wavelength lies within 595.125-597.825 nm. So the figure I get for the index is 3.72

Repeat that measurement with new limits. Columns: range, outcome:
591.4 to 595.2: 3.71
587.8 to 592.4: 3.443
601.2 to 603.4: 3.684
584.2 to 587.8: 3.805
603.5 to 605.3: 3.733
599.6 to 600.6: 3.561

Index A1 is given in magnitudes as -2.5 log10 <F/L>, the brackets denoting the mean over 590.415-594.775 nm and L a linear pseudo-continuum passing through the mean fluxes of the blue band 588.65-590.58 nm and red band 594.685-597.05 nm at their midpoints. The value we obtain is -0.08 mag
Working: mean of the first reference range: 2.9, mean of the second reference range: 3.59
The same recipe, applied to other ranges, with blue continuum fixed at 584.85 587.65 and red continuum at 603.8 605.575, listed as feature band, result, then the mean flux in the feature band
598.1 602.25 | 0.04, 3.48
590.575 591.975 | 0.07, 3.38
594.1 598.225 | 0.02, 3.55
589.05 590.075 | 0.30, 2.73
